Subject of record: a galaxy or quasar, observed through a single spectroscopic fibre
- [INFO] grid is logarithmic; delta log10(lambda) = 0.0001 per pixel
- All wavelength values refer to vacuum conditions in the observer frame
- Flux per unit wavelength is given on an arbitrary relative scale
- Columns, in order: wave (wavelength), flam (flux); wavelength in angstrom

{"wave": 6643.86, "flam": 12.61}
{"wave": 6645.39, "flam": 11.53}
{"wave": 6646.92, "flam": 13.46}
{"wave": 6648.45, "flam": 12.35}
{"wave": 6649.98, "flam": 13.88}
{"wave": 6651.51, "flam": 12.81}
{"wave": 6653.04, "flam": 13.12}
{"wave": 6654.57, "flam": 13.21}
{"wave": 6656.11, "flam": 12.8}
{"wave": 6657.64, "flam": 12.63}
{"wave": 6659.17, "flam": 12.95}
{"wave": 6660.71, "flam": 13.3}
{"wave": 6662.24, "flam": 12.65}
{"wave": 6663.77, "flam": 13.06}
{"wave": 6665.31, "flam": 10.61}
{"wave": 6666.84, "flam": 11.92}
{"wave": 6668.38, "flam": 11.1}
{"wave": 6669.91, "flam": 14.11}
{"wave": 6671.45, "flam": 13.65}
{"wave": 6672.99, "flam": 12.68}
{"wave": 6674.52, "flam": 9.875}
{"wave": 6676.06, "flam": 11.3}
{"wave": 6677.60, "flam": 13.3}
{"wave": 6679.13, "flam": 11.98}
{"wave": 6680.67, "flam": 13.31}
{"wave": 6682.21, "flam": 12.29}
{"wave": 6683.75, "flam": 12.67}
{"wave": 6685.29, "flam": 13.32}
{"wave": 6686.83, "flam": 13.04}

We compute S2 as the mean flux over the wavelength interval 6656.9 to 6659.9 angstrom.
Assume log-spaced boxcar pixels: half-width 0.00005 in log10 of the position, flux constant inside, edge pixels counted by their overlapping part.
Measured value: 12.8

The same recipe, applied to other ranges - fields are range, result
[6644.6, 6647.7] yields 12.5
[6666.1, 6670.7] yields 12.4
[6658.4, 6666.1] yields 12.5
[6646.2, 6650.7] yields 13.2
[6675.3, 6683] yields 12.4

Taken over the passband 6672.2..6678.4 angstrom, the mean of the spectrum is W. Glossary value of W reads 11.8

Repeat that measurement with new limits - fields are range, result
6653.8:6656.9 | 13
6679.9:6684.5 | 12.7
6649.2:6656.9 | 13.2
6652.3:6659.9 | 12.9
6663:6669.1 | 11.7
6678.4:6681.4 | 12.6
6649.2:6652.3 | 13.4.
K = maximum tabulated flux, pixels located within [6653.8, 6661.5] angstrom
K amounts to 13.3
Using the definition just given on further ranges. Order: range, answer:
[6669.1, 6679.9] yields 14.11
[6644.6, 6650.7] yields 13.88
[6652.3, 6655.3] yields 13.21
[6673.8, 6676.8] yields 11.3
